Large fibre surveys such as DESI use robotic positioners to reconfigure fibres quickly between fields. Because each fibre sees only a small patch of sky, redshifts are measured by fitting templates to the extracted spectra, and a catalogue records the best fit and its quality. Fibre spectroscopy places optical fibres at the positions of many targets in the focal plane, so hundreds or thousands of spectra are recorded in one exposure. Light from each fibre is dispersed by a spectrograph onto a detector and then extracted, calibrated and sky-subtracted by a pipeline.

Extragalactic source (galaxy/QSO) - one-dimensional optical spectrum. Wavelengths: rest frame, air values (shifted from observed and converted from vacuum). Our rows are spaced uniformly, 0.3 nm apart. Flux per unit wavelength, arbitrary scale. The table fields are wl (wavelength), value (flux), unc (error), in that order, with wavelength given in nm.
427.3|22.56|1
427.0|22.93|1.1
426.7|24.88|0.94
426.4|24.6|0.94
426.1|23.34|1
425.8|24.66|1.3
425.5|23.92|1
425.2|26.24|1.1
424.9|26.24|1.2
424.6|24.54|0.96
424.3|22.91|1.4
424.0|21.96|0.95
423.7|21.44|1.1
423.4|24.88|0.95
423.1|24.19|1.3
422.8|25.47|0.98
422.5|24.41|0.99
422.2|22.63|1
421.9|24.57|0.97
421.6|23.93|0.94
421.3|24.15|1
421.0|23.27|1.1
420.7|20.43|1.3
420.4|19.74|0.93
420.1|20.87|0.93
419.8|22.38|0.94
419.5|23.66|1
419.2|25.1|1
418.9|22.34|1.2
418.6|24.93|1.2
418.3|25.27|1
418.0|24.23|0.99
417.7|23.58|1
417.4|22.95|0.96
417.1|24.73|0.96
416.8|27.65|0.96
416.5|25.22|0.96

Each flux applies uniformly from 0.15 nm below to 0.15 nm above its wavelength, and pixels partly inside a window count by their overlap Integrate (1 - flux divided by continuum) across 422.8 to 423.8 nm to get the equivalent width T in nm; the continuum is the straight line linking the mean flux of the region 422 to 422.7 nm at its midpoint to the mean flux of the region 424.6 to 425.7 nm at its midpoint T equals 0.01 nm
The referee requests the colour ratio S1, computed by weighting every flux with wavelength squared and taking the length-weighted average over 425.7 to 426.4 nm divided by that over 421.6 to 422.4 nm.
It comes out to 1.04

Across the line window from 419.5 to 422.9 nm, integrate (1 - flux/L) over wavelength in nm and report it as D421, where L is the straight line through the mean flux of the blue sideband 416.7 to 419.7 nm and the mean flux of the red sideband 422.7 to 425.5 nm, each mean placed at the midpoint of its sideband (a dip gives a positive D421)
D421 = 0.19 nm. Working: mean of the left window 24.4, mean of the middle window 22.9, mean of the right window 24.2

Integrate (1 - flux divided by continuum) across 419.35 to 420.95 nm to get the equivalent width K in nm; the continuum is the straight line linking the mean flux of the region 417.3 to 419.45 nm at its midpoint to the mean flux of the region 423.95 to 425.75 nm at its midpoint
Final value 0.17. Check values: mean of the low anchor 24.1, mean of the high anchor 24.5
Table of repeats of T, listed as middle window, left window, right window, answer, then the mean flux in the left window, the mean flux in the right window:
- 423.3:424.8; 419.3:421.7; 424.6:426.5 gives 0.06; 22.3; 24.8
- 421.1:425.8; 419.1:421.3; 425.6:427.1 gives -0.17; 22.3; 24.1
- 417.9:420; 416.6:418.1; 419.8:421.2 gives -0.09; 24.7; 21.3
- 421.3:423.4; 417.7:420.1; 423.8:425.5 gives -0.02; 23.8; 24.3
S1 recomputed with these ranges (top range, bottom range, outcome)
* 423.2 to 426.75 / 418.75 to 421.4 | 1.10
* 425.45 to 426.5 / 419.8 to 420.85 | 1.20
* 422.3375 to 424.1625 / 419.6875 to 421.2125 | 1.12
